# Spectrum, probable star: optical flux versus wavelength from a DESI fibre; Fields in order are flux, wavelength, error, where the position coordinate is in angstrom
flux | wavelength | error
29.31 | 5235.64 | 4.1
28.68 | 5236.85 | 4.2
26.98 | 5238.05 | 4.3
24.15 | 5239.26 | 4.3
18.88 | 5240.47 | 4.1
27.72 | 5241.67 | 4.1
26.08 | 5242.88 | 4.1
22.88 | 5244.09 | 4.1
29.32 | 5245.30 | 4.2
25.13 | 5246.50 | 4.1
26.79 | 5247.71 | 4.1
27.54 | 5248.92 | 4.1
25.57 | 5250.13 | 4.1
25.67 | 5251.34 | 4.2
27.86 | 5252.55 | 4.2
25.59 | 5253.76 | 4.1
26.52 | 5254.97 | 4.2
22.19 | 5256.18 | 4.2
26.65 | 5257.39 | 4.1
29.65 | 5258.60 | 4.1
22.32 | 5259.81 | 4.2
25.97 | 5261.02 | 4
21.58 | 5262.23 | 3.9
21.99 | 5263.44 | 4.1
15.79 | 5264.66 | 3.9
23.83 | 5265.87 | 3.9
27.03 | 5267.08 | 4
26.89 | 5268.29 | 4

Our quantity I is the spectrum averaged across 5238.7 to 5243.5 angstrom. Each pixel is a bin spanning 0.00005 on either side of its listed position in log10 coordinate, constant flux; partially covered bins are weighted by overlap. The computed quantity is 24.2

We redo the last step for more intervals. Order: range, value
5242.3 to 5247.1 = 25.9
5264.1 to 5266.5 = 20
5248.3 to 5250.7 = 26.5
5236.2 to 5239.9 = 26.5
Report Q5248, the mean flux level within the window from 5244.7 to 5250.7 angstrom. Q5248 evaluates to 26.9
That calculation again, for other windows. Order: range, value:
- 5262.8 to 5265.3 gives 19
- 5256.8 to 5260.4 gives 26.2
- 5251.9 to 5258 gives 25.8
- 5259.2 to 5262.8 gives 23.3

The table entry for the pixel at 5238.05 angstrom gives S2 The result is 26.98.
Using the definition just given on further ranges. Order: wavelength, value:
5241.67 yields 27.72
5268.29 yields 26.89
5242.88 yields 26.08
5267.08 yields 27.03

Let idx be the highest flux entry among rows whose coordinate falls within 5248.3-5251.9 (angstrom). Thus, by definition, 27.54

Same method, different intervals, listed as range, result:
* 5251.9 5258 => 27.86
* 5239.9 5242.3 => 27.72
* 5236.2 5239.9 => 28.68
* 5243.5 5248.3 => 29.32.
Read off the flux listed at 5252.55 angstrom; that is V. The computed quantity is 27.86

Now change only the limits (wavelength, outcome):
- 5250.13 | 25.57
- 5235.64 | 29.31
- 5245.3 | 29.32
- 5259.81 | 22.32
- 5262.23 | 21.58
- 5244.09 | 22.88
